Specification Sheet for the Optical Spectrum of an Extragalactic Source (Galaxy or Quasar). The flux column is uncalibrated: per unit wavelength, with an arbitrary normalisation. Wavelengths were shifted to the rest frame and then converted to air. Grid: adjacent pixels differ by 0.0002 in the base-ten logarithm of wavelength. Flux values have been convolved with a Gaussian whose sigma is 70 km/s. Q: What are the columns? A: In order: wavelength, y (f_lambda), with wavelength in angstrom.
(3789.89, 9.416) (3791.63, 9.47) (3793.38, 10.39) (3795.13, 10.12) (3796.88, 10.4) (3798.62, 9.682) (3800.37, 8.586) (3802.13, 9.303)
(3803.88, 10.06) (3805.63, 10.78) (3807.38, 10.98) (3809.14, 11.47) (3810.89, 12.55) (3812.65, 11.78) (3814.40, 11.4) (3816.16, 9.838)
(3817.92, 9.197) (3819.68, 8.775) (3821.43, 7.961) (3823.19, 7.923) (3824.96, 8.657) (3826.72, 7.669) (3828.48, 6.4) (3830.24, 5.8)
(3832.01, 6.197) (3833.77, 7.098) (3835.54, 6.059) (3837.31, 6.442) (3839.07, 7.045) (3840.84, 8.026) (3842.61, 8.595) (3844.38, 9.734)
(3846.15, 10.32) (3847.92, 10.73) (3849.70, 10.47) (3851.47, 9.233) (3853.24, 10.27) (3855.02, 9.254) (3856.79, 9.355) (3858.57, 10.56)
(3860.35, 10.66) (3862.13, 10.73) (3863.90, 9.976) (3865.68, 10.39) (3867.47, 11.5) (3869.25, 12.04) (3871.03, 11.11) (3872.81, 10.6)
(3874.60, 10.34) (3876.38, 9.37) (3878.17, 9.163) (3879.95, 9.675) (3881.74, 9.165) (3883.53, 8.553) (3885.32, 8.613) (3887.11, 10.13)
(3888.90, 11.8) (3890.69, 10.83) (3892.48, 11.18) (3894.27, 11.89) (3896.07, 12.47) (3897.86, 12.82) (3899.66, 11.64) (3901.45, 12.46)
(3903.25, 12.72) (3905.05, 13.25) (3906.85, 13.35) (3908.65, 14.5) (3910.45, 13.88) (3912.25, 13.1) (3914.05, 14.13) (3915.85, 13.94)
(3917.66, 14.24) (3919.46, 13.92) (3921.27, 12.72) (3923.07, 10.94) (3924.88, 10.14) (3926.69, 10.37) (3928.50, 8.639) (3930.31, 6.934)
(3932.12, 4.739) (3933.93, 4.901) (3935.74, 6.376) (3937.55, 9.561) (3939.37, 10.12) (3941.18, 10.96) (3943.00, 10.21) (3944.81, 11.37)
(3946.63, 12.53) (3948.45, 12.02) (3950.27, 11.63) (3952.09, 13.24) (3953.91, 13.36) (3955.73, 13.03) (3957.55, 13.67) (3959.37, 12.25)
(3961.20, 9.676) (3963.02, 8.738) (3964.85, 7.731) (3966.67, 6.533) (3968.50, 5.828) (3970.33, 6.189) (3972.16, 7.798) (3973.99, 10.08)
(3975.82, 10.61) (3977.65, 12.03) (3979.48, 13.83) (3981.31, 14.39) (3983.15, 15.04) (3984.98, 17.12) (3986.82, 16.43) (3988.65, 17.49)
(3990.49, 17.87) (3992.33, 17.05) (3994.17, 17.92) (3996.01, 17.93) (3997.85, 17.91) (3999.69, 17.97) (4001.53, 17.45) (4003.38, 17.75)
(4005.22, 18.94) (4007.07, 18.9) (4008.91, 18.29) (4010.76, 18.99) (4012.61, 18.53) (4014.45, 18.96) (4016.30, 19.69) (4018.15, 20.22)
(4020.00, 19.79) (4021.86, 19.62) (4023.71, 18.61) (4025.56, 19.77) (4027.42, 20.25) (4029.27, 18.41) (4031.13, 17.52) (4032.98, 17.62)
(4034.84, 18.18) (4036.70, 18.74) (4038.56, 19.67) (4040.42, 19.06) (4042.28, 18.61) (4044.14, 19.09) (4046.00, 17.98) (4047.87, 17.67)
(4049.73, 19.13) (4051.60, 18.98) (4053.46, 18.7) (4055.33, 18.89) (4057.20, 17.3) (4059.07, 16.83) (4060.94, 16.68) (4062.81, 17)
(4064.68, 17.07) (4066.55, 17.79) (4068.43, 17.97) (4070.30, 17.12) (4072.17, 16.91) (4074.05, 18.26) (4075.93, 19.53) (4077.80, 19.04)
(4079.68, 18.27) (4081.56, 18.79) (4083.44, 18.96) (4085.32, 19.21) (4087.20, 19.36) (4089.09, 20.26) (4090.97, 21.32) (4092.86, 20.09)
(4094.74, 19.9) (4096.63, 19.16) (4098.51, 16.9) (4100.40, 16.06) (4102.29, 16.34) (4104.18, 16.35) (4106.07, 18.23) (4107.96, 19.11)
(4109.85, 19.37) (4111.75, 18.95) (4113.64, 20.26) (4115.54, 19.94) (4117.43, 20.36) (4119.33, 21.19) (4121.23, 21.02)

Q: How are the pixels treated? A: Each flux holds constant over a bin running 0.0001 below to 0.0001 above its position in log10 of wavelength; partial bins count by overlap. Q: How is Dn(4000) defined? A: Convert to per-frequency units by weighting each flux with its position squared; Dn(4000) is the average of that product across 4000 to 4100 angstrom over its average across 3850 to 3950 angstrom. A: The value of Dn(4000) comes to 1.9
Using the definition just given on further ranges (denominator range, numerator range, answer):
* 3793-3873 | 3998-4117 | 2.20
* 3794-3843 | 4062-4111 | 2.37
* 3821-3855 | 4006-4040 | 2.55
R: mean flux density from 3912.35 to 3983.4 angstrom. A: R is 10.6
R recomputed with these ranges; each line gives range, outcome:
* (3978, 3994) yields 16.1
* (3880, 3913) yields 11.7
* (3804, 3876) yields 9.46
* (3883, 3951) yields 11.2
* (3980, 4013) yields 17.5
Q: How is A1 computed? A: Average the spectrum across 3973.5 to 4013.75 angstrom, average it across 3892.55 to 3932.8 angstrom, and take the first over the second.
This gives 1.38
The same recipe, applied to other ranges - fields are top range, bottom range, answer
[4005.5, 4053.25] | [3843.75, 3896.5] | 1.83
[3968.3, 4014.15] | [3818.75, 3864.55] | 1.80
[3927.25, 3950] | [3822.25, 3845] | 1.24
